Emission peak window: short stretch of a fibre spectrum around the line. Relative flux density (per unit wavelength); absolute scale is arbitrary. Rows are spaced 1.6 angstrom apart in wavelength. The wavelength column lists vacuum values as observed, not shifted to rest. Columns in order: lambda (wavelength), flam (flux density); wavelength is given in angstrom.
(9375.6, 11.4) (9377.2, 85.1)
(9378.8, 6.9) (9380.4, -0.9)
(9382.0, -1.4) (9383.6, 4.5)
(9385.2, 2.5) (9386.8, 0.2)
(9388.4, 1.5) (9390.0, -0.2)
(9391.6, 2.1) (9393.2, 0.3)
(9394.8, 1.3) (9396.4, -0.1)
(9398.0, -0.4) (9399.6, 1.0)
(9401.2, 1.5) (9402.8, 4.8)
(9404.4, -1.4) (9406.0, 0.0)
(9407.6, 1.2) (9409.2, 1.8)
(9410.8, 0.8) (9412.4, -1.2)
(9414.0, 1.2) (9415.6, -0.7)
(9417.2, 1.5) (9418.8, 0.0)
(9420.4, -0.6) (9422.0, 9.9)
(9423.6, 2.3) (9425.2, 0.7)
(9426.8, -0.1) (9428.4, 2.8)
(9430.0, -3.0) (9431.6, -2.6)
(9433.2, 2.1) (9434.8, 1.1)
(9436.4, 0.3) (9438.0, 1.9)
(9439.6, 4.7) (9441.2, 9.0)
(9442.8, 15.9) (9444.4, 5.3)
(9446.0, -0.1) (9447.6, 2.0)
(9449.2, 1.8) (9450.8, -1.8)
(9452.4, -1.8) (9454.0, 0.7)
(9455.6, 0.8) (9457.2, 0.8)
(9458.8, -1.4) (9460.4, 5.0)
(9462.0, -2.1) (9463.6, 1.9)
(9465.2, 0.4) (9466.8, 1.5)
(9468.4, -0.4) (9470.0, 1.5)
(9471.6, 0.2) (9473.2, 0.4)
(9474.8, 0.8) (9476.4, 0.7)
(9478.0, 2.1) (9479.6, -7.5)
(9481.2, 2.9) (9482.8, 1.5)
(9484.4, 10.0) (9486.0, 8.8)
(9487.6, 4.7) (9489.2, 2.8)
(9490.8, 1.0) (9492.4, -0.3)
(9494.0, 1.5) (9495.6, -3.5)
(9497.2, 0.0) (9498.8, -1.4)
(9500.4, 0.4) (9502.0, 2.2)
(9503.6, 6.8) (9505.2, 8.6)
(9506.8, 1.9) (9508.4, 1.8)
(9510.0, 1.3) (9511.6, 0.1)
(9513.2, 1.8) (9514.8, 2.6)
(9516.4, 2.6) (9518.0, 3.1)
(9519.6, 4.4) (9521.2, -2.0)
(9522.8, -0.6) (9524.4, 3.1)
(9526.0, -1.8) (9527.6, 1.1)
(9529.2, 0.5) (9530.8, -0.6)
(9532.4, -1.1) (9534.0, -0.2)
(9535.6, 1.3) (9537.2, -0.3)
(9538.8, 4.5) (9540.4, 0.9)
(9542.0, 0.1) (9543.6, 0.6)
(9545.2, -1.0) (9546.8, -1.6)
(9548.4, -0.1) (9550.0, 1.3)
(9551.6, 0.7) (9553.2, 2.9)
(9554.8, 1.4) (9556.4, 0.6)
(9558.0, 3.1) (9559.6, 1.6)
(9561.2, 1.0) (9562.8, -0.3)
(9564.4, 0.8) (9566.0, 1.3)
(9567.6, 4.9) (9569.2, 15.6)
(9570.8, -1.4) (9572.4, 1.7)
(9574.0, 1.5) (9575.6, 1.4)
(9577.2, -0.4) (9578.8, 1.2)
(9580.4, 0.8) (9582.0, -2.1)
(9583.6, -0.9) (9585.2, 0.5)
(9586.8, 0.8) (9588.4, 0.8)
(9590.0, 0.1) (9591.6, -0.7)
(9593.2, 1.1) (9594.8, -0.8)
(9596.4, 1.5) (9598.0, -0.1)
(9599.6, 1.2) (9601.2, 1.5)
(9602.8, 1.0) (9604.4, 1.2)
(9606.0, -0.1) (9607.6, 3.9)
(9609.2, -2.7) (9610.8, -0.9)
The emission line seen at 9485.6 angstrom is H-beta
